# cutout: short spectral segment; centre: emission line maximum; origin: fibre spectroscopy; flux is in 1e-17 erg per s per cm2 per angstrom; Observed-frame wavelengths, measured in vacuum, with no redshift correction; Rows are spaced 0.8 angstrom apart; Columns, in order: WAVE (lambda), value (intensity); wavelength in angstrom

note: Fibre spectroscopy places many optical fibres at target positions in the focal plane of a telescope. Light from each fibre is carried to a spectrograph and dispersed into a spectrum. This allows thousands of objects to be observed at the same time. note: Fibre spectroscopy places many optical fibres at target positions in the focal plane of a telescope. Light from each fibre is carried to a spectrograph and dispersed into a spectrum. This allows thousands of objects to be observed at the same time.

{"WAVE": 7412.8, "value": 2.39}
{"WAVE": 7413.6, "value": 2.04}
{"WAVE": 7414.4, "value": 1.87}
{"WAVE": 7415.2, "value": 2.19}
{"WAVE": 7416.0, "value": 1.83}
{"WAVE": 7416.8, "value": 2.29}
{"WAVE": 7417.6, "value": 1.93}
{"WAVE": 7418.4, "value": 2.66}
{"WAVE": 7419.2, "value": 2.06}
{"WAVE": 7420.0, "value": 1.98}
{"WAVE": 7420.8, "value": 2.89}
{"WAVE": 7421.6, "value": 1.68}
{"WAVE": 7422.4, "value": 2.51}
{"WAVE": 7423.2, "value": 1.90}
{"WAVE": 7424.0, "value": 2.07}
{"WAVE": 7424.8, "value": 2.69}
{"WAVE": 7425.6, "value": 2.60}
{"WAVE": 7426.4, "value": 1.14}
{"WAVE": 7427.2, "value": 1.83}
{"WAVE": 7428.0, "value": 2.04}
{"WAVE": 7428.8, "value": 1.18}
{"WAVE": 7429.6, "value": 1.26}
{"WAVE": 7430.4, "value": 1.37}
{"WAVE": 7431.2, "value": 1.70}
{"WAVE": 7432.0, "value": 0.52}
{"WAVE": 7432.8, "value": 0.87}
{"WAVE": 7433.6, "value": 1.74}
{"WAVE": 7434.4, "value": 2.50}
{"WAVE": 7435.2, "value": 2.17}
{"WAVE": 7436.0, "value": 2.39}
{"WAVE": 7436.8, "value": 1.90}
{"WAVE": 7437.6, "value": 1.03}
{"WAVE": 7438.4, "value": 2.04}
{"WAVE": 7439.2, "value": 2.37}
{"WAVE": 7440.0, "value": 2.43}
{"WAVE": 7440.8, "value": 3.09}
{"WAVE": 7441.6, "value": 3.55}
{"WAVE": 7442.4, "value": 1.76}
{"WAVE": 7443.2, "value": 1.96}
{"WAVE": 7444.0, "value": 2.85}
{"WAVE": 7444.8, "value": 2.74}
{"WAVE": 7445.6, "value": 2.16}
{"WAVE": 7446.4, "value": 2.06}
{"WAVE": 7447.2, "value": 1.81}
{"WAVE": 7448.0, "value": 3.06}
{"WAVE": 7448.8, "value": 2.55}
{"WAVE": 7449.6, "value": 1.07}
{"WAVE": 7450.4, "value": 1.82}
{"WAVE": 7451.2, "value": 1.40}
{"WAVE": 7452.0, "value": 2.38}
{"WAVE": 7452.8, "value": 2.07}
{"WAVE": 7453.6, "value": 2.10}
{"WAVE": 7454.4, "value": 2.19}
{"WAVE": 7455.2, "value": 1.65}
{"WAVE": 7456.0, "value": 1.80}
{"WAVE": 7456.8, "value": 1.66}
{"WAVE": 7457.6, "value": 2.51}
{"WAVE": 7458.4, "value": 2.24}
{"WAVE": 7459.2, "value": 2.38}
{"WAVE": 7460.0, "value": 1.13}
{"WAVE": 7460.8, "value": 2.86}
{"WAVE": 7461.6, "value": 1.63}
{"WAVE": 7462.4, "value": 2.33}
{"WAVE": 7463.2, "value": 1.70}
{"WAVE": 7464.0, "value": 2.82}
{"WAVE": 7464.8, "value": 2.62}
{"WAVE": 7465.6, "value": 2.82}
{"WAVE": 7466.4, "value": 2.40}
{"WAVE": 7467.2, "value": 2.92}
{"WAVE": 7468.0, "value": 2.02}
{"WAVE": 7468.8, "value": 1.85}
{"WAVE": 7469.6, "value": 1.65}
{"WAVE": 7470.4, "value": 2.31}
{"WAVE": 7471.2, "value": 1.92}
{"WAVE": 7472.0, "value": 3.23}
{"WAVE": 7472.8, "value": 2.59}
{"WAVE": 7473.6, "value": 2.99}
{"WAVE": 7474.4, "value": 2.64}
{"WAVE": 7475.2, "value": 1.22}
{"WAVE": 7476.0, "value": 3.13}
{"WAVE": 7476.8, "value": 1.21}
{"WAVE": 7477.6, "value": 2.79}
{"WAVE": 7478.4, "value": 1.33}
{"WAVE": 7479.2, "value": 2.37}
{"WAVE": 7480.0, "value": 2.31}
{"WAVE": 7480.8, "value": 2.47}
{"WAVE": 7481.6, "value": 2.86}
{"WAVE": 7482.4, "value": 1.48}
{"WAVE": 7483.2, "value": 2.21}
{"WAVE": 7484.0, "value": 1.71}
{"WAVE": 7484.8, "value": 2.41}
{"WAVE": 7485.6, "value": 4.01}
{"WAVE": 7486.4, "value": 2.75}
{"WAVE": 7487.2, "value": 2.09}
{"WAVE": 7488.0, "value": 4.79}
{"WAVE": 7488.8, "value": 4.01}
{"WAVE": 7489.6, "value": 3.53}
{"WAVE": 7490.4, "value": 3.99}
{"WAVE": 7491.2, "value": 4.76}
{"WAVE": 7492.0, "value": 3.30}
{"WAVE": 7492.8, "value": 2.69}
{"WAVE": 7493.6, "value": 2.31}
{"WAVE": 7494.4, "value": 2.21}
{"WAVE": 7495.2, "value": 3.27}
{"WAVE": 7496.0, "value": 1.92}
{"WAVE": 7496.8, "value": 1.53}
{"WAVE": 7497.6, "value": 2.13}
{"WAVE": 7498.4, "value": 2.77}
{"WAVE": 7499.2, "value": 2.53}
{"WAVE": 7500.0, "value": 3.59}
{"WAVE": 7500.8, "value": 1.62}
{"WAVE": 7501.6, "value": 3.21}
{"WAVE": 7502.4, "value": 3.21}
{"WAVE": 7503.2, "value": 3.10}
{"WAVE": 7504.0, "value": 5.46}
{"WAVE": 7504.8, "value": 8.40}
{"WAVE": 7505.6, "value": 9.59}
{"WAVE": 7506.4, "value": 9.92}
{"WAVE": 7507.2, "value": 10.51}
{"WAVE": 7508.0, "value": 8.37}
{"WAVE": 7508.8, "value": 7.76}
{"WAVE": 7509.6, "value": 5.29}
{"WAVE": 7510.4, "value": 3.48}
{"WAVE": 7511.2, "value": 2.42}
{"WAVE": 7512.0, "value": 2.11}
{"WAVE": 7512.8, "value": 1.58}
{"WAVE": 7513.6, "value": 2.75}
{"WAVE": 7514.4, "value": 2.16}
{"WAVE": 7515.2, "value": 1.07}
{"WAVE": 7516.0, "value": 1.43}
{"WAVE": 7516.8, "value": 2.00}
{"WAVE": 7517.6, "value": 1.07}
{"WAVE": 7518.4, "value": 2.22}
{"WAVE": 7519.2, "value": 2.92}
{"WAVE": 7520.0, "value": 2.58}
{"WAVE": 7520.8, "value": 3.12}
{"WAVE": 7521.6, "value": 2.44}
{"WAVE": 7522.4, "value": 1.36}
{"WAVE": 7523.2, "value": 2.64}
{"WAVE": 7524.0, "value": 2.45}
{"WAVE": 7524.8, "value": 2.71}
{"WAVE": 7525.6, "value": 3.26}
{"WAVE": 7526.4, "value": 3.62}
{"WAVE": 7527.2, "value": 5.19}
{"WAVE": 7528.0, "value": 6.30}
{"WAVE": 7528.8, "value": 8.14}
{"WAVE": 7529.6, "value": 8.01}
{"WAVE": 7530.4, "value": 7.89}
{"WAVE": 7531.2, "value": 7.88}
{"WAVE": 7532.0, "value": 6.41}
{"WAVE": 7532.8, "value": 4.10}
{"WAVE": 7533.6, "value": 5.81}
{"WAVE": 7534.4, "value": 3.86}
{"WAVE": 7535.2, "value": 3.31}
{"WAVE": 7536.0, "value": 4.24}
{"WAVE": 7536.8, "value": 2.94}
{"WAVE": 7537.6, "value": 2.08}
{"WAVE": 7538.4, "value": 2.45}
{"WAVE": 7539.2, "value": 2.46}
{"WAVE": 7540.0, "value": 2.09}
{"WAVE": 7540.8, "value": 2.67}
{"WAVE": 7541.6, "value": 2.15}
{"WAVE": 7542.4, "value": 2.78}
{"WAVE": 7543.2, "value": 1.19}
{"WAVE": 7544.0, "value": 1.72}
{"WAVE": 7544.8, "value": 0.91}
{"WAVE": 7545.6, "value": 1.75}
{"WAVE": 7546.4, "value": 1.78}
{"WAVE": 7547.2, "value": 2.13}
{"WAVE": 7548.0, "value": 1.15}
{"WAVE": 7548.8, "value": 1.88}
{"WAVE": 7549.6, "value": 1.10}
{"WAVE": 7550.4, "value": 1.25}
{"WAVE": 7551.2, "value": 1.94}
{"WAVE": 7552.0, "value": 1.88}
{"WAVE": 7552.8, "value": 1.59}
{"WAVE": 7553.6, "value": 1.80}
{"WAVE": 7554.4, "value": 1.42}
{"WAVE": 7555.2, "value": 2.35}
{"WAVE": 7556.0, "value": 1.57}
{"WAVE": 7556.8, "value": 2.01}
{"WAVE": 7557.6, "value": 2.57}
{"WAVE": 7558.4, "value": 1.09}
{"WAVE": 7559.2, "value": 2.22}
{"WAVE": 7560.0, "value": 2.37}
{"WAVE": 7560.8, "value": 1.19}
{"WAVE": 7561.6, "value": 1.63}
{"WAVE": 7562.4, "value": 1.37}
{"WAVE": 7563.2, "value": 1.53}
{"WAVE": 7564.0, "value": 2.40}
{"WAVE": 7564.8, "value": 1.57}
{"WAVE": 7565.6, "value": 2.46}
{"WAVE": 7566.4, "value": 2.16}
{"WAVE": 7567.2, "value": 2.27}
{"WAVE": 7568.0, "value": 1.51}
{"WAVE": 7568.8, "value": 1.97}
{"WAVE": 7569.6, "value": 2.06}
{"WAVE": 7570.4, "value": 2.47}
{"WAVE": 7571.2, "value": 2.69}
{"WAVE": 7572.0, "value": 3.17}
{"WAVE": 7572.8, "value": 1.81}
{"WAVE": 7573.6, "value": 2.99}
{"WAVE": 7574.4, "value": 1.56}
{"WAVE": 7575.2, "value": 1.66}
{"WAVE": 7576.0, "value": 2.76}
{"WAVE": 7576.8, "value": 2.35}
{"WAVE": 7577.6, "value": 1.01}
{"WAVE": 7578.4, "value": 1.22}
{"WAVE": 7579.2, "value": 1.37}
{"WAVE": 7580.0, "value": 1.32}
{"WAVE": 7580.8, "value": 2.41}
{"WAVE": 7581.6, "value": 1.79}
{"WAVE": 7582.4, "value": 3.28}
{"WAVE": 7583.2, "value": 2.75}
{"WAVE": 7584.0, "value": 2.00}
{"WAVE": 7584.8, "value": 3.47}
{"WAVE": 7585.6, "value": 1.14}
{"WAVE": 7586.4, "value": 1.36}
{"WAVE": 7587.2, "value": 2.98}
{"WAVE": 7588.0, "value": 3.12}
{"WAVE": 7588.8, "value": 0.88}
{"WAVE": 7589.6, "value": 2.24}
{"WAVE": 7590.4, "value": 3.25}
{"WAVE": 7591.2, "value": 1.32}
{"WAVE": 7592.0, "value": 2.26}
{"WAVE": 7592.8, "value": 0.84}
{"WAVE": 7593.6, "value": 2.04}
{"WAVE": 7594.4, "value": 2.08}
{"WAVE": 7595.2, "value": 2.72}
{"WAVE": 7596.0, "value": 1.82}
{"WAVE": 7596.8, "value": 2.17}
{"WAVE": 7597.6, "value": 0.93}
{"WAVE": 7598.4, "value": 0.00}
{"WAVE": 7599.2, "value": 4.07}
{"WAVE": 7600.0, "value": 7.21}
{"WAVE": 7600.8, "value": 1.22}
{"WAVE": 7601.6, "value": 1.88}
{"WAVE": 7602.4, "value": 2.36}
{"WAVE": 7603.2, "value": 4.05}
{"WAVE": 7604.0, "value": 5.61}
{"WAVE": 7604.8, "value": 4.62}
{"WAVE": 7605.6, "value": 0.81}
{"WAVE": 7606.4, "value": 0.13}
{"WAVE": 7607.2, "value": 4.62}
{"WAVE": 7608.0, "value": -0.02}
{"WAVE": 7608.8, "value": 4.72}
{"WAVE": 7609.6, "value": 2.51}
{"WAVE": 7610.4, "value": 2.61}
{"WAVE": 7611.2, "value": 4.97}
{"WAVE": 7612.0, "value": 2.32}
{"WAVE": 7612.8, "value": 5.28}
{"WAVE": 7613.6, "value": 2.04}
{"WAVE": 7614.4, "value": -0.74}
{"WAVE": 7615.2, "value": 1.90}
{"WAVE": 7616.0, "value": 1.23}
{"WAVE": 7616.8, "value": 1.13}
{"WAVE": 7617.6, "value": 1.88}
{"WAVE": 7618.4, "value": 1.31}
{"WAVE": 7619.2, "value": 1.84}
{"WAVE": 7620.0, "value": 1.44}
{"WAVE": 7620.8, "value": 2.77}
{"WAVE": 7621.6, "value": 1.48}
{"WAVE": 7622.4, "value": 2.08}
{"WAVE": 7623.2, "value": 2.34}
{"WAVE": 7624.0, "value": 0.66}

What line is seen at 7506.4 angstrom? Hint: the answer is H-alpha 6563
